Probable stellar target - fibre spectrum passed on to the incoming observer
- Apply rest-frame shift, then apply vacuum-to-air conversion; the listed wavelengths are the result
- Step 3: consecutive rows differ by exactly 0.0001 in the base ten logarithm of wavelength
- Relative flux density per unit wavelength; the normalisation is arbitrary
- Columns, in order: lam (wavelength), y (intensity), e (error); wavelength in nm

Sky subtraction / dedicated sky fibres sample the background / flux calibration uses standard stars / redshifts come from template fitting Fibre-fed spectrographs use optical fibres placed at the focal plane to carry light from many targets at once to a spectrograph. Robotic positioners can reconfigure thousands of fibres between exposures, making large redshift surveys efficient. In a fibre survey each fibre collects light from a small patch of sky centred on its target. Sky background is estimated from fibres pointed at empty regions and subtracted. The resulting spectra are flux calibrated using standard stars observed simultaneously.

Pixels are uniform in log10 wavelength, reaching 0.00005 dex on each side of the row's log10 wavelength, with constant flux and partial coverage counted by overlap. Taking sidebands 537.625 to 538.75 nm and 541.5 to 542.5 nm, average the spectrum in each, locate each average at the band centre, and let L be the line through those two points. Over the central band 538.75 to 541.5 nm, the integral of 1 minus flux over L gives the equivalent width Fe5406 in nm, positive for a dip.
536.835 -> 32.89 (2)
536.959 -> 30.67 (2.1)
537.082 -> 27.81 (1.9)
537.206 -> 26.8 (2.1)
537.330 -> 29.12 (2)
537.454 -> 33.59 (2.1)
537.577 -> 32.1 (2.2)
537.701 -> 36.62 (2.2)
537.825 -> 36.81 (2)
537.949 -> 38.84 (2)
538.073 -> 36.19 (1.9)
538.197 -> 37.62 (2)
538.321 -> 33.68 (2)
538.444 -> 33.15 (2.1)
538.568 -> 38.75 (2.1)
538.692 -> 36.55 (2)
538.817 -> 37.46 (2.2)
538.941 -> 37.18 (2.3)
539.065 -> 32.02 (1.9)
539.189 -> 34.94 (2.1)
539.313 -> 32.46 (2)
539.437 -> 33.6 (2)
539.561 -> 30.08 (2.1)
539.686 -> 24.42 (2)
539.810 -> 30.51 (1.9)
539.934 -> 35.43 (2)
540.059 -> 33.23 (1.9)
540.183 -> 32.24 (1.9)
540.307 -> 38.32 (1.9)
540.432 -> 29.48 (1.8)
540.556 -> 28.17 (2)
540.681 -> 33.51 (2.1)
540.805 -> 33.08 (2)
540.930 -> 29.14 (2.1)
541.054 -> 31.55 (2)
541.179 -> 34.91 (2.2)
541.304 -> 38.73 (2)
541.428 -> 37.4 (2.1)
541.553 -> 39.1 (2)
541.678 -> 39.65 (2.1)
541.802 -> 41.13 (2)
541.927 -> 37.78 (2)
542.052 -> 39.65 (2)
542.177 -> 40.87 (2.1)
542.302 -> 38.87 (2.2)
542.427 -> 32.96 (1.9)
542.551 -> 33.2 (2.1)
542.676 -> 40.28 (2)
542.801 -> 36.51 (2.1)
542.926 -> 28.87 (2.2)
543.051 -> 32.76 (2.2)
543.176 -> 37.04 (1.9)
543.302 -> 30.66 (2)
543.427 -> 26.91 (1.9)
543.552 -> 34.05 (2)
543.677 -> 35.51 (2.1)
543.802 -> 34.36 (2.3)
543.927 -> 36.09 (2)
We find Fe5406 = 0.327 nm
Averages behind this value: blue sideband 36.4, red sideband 38.7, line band 33.1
